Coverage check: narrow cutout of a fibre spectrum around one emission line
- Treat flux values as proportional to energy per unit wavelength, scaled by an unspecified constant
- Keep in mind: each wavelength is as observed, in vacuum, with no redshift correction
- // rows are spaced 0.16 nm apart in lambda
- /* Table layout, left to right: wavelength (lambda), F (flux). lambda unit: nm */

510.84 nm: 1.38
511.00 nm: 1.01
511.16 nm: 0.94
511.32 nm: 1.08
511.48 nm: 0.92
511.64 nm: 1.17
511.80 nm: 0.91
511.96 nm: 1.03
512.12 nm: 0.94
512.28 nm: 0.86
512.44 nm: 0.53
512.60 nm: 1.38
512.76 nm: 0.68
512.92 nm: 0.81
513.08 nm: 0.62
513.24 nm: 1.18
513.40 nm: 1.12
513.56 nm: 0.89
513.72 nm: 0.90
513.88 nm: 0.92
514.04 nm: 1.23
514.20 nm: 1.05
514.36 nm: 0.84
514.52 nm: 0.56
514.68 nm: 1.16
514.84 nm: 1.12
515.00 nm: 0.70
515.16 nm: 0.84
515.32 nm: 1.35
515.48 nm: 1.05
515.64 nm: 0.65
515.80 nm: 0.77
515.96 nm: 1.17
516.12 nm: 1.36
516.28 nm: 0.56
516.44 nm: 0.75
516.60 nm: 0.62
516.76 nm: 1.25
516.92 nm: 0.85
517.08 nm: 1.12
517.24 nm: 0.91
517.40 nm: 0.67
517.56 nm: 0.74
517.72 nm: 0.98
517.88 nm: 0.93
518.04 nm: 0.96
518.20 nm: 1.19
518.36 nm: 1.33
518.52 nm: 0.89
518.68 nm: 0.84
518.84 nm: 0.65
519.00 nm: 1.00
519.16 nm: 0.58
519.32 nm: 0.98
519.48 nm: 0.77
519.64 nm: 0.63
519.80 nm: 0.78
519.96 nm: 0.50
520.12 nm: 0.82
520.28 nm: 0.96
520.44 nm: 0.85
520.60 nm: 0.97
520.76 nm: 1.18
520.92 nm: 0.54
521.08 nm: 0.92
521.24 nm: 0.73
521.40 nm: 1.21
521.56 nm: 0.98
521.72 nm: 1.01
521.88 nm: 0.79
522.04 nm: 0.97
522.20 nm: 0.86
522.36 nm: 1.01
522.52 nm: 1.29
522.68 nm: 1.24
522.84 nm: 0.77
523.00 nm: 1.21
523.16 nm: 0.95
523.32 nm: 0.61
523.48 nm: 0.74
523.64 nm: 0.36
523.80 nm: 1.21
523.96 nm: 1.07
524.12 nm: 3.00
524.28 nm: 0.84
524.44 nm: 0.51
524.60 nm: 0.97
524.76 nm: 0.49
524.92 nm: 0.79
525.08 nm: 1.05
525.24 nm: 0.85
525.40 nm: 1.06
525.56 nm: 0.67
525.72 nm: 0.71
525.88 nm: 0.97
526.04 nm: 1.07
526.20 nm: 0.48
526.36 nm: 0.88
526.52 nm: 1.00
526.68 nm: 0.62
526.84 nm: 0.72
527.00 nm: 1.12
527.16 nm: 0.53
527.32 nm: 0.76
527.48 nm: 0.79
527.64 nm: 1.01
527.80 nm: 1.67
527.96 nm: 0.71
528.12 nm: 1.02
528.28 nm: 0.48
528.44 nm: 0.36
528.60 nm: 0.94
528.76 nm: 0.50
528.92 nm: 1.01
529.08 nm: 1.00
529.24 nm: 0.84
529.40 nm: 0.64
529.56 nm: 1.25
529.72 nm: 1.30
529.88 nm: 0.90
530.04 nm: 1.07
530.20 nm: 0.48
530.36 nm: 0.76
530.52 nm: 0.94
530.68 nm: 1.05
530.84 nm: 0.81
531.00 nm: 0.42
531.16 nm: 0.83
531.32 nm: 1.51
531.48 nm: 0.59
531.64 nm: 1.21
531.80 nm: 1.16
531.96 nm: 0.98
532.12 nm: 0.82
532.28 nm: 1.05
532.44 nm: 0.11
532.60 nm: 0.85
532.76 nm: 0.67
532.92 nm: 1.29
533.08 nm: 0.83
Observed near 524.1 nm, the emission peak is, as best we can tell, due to Hbeta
